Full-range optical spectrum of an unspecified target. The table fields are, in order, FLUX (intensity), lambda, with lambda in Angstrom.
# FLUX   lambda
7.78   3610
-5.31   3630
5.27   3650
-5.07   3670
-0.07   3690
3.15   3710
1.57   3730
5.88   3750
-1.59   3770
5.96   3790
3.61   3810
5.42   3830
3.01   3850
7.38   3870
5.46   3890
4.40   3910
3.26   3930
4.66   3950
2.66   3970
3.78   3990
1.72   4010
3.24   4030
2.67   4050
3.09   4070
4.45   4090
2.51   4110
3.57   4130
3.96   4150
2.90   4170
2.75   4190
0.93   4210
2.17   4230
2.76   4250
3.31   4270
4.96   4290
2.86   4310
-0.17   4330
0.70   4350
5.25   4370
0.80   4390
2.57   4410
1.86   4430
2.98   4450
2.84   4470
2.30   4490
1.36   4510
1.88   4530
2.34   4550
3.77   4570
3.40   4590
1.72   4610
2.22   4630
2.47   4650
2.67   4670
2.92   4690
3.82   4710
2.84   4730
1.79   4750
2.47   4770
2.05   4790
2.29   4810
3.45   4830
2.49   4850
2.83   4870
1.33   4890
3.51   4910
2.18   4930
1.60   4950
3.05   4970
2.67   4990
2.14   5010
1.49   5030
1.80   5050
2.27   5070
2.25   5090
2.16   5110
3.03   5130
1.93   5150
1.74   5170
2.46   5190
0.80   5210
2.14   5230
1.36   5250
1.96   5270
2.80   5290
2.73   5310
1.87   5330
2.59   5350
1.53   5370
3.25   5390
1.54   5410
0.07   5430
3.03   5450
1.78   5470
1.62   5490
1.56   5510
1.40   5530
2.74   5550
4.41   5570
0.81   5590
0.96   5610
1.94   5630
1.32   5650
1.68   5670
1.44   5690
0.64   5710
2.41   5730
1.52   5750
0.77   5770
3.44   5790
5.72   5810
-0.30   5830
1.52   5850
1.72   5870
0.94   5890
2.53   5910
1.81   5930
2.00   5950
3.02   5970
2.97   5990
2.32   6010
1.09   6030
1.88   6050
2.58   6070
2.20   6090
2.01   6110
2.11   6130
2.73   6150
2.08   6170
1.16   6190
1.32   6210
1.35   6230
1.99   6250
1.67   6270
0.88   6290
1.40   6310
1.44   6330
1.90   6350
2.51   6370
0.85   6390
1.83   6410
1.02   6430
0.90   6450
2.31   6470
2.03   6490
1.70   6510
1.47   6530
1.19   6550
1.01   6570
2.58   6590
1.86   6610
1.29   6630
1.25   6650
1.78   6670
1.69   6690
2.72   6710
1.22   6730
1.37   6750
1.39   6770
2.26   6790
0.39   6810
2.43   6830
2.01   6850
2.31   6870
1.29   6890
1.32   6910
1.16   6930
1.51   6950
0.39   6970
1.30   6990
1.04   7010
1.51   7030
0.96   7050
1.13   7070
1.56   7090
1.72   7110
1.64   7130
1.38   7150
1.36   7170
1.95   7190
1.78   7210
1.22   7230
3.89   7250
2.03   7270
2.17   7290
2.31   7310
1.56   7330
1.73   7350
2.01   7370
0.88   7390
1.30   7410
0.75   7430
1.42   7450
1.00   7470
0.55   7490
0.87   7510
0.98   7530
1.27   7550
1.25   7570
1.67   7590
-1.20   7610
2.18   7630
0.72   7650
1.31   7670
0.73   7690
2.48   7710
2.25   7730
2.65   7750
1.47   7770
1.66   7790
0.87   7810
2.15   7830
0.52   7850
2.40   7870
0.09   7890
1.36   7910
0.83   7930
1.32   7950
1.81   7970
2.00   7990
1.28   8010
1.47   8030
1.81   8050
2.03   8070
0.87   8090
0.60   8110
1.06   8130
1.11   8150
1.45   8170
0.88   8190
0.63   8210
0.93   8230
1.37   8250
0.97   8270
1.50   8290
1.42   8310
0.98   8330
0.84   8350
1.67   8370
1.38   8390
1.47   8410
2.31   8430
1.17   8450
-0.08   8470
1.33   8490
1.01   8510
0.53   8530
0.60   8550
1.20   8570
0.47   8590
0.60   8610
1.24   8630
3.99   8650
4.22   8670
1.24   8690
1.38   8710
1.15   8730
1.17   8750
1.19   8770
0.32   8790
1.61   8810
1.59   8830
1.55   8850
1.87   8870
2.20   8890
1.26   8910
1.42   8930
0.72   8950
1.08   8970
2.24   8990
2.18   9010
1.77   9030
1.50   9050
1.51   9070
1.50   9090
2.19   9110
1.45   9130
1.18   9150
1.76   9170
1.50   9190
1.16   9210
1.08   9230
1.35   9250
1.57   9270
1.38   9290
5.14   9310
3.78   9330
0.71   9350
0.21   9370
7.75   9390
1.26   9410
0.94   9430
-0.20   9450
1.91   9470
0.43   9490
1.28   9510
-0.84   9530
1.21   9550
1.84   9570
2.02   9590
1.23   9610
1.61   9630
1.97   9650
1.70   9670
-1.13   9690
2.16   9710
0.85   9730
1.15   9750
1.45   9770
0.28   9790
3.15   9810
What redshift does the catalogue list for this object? 1.322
